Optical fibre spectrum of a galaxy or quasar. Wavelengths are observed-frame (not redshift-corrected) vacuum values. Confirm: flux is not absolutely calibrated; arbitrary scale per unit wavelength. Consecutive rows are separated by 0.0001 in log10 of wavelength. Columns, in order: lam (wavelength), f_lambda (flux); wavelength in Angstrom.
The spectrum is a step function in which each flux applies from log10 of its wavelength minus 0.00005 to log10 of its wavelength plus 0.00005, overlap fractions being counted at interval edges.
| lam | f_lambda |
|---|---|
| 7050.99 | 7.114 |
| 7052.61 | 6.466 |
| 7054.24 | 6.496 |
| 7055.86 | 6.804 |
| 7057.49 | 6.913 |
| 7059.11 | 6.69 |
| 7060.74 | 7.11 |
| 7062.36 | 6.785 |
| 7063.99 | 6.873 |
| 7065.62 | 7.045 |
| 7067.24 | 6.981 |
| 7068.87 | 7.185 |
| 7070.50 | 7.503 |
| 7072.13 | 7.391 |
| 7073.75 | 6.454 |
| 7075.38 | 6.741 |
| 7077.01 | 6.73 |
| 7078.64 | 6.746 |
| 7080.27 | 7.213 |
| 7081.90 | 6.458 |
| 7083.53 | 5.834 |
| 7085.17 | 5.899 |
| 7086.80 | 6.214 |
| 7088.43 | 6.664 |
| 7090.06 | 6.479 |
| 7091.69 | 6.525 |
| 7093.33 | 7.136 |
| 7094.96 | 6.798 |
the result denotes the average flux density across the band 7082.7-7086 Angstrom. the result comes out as 5.86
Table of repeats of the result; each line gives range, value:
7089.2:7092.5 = 6.51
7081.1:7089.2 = 6.21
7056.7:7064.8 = 6.88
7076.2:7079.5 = 6.74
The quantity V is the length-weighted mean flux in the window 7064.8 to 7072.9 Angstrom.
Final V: 7.22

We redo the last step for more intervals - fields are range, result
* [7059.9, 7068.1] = 6.96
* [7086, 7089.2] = 6.44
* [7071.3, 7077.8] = 6.84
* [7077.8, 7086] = 6.43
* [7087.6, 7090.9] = 6.58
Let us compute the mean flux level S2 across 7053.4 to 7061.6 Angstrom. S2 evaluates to 6.8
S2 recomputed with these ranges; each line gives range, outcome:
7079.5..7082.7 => 6.83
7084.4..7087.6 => 6.06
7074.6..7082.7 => 6.78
